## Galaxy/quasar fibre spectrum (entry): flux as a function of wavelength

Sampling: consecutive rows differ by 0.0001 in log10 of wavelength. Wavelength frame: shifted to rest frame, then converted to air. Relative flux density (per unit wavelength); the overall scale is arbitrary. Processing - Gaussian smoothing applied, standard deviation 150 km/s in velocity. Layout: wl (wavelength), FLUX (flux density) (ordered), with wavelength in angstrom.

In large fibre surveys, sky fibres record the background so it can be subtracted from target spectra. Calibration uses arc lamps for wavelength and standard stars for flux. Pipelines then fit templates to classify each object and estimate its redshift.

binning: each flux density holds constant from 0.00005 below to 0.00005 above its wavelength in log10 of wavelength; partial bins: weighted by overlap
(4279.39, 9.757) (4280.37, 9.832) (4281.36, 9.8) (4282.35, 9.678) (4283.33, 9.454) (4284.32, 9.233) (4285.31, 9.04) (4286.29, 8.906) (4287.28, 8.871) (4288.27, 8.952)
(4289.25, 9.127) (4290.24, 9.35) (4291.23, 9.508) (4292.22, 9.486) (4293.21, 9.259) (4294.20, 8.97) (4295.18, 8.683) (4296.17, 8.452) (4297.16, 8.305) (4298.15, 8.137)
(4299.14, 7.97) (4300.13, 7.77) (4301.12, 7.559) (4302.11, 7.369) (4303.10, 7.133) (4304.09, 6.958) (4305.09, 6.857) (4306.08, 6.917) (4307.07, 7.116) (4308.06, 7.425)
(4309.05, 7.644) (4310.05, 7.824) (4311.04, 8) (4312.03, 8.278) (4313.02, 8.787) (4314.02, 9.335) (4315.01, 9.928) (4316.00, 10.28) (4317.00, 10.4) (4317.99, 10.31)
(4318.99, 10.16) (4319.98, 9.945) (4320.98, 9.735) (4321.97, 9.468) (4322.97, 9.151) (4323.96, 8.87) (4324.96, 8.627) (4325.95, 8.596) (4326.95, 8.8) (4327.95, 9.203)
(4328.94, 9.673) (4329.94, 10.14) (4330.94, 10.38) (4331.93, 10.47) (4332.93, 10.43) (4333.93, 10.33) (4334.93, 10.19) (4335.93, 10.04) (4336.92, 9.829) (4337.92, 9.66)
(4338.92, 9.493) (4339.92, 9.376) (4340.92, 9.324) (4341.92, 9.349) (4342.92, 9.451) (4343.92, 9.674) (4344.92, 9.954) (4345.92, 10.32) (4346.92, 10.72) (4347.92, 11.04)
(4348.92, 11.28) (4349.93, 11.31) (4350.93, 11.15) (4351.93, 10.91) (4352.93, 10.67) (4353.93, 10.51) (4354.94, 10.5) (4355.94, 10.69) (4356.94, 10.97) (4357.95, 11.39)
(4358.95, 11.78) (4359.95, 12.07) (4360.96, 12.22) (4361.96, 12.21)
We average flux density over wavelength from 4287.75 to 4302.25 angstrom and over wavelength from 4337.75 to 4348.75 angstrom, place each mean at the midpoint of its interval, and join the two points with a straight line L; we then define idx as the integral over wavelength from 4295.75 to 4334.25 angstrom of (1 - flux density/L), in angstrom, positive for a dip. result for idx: 1.6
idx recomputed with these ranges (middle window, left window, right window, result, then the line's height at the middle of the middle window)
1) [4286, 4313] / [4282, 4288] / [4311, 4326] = 3.2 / 9.29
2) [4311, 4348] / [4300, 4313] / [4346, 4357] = -2.1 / 9.21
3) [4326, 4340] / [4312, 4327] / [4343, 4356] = 0.2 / 9.99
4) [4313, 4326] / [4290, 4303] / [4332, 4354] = -0.4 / 9.34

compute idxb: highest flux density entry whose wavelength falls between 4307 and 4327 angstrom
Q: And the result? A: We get 10.4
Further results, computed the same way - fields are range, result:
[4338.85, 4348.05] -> 11.04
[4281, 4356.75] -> 11.31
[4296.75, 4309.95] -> 8.305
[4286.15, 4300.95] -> 9.508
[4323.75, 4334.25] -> 10.47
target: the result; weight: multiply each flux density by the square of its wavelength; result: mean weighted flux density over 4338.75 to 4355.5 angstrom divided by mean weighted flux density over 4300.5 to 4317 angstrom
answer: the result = 1.3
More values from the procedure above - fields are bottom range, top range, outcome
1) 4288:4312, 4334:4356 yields 1.29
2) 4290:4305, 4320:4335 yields 1.18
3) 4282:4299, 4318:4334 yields 1.09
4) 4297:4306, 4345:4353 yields 1.48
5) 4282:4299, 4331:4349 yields 1.14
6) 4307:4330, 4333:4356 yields 1.14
